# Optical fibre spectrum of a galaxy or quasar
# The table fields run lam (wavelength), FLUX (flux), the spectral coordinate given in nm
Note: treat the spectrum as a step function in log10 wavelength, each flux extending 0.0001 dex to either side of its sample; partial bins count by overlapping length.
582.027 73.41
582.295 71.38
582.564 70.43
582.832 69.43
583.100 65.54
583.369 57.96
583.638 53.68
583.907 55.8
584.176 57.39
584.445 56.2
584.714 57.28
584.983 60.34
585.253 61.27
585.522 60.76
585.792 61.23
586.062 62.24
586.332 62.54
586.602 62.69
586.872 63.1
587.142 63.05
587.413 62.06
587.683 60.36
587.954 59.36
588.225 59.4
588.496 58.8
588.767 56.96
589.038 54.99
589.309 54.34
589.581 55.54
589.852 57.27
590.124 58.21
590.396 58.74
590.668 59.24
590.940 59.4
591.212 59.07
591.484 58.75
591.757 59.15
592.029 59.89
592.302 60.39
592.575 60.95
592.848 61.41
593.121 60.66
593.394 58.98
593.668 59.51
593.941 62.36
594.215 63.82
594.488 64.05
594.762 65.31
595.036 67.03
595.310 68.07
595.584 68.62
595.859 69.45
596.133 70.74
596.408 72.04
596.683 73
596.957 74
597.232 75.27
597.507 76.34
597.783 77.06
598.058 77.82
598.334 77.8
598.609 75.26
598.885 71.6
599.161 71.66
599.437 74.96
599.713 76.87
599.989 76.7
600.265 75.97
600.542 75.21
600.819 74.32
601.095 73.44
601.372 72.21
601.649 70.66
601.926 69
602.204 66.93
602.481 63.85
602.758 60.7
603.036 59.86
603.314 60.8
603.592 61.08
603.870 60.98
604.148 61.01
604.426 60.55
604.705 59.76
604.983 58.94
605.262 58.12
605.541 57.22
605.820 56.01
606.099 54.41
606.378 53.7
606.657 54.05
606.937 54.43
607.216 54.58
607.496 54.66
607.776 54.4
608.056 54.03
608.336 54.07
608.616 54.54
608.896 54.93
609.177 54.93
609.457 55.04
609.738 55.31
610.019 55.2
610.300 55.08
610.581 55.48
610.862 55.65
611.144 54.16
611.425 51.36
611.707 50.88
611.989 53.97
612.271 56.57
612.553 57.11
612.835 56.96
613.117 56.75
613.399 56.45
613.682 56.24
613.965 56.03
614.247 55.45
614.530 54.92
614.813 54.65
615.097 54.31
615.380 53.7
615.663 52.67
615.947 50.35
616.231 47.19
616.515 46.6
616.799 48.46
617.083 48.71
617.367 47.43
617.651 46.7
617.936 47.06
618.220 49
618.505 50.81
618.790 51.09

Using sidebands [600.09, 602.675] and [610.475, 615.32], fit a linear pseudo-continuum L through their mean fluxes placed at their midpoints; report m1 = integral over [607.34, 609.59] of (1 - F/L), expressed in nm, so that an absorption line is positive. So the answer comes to 0.25 nm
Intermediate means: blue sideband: 71.1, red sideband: 55.1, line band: 54.6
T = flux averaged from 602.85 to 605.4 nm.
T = 60.1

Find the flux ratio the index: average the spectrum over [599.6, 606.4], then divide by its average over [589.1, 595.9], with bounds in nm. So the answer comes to 1.06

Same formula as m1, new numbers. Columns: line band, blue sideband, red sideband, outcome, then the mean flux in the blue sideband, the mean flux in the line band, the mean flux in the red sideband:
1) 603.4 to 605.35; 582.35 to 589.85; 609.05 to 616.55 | -0.14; 60.2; 60.1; 54.3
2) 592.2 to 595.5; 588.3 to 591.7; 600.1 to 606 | -0.17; 57.7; 62.8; 64.6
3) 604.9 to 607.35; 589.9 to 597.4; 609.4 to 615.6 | 0.10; 64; 55.6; 55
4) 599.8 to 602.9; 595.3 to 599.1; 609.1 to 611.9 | -0.15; 73.5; 70.9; 54.3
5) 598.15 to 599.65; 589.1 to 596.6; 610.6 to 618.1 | -0.38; 62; 74.5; 52.7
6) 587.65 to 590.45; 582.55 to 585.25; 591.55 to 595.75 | 0.18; 60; 57.5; 62.7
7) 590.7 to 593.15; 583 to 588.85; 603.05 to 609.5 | -0.04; 59.9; 59.9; 56.7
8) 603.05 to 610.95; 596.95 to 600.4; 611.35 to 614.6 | 0.90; 75.5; 56.4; 55.3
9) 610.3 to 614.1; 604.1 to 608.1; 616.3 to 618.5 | -0.25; 56.3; 55.2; 47.9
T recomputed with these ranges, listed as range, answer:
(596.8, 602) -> 74.6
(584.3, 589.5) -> 59.8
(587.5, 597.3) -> 62.3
